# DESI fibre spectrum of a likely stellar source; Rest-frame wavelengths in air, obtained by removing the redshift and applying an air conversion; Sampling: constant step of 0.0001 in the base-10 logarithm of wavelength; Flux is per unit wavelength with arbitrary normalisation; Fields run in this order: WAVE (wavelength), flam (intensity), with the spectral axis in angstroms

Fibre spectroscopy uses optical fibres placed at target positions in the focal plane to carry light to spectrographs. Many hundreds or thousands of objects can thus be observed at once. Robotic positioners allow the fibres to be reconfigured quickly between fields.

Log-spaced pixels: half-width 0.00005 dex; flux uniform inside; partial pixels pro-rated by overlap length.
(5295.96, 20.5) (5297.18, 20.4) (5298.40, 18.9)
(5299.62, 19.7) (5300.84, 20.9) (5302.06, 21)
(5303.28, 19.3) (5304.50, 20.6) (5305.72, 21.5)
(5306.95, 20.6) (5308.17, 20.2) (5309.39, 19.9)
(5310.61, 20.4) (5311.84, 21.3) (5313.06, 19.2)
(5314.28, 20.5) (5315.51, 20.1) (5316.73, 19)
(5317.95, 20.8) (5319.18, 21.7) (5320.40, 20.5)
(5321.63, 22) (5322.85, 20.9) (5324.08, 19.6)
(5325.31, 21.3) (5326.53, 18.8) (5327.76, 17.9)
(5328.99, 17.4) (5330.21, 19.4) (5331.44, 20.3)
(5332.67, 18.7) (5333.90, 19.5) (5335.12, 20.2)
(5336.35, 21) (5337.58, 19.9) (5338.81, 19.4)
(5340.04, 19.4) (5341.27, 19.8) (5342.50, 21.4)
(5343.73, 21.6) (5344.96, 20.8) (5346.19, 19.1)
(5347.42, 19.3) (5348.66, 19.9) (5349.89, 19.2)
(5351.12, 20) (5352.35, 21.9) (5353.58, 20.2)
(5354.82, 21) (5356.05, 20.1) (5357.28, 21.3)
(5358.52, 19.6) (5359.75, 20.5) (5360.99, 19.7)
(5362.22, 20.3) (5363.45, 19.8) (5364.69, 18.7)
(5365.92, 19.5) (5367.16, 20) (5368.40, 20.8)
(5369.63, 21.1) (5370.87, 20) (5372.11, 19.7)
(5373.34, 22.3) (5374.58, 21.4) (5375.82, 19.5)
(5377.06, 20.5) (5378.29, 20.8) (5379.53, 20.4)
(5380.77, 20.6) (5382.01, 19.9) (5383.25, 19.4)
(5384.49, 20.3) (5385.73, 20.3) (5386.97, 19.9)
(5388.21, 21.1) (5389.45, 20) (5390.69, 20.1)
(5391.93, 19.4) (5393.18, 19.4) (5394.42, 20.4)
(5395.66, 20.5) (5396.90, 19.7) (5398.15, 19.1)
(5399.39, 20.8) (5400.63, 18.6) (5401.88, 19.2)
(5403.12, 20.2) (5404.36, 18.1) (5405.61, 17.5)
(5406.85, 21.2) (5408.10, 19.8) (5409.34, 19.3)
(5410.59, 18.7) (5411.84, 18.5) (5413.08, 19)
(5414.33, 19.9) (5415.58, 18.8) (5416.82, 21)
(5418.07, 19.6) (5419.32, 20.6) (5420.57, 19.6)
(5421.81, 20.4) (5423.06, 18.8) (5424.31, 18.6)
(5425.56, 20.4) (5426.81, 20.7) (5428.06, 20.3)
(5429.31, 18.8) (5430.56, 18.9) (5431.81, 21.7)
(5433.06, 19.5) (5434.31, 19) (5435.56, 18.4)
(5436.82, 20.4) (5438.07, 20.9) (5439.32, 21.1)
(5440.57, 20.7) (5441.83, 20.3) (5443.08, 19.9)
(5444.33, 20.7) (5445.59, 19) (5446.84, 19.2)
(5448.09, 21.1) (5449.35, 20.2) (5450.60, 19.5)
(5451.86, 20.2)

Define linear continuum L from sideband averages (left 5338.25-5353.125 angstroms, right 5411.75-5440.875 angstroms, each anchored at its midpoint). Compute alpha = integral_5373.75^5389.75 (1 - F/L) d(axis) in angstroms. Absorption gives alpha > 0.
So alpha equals -0.27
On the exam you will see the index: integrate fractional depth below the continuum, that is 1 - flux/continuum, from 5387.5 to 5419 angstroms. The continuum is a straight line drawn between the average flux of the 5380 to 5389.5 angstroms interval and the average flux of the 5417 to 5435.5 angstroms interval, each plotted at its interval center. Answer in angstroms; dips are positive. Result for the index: 0.63 angstroms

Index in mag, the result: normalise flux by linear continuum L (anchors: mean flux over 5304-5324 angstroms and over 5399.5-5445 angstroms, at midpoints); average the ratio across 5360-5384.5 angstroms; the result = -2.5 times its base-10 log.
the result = -0.01 mag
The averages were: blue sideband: 20.5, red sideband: 19.7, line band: 20.2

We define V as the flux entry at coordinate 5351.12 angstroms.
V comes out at 20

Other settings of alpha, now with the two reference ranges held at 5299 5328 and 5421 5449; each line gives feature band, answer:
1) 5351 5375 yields -0.2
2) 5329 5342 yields 0.4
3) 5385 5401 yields 0.1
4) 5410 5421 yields 0.3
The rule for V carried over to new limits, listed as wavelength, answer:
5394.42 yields 20.4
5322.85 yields 20.9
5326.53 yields 18.8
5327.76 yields 17.9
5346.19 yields 19.1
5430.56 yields 18.9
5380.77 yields 20.6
